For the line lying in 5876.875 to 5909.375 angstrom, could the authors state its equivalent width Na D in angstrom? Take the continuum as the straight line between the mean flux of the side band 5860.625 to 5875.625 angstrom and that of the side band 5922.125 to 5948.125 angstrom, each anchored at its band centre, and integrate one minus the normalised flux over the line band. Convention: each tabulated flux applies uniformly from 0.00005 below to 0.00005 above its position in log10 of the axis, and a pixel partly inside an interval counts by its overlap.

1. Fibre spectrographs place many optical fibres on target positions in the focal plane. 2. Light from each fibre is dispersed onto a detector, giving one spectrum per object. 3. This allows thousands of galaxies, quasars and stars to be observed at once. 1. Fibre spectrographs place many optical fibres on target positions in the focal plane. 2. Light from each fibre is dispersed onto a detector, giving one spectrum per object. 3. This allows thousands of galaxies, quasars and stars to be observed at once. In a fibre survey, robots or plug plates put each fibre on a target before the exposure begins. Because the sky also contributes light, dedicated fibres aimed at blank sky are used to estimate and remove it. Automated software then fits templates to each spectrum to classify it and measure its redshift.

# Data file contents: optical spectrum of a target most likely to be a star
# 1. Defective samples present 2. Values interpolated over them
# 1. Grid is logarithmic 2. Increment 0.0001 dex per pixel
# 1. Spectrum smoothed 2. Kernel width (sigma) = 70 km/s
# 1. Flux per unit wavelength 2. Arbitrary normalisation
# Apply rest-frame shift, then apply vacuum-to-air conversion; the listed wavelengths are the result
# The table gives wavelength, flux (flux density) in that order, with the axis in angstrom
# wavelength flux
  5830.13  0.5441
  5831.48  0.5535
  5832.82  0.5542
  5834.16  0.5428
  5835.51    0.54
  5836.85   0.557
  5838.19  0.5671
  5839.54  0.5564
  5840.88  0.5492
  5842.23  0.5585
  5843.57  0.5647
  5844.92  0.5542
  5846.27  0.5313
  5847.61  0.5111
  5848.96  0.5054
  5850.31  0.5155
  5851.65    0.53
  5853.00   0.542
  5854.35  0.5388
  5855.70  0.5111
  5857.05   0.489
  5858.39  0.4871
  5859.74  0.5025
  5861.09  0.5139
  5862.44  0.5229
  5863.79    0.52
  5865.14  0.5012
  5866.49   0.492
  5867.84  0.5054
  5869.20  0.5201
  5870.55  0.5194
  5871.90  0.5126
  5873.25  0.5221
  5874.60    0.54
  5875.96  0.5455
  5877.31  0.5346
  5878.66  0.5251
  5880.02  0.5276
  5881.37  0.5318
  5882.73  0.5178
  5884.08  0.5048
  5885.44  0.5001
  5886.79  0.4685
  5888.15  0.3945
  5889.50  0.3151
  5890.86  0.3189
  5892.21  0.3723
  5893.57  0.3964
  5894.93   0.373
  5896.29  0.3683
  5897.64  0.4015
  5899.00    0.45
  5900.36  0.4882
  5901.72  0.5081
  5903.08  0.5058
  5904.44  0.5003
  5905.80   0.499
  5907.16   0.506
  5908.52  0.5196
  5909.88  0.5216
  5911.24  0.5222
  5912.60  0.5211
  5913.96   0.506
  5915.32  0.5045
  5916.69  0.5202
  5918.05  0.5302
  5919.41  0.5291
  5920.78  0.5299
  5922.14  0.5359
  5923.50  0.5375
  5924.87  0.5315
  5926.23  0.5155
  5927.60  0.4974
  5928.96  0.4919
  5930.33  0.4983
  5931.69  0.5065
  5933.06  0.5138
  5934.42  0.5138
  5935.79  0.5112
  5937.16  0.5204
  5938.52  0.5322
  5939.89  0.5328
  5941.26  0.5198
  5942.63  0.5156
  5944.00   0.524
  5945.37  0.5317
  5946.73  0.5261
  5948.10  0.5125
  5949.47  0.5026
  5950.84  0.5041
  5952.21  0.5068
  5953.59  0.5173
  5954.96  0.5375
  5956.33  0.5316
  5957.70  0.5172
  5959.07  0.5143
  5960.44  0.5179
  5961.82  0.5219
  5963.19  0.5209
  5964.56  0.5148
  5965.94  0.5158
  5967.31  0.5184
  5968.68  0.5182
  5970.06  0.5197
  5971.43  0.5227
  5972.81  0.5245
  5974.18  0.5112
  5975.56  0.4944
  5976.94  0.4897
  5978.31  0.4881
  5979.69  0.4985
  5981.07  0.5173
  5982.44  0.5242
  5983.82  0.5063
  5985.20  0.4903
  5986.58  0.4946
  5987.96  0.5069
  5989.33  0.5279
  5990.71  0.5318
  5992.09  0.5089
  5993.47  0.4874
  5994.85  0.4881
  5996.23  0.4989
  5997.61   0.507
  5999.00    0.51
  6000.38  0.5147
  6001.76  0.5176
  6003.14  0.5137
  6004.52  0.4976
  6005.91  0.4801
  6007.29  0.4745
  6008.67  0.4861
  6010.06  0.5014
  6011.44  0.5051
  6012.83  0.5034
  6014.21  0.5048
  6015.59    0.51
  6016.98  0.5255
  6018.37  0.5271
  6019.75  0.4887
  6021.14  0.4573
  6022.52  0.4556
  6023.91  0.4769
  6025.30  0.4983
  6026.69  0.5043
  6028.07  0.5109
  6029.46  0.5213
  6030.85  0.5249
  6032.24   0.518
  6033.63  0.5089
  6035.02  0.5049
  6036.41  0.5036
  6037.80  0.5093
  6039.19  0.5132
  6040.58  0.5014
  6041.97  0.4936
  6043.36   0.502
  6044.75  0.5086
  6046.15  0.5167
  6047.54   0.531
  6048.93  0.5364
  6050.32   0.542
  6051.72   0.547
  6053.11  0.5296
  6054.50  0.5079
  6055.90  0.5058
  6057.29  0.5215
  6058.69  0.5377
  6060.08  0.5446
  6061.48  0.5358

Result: 3.6 angstrom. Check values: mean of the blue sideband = 0.516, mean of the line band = 0.459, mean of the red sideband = 0.518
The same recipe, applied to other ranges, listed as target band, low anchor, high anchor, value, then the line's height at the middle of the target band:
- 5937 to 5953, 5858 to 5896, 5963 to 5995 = -0.6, 0.5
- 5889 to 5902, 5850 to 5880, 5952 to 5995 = 3.0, 0.516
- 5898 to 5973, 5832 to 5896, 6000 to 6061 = -1.4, 0.506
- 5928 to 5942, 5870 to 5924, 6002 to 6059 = -0.6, 0.492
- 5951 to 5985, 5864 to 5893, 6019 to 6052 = -1.2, 0.497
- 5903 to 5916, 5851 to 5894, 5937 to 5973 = -0.2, 0.504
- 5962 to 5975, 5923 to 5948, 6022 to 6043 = -0.1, 0.513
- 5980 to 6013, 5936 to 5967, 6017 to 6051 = 0.6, 0.513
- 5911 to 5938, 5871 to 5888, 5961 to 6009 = -0.3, 0.512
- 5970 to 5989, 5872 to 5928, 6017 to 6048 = -0.4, 0.497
